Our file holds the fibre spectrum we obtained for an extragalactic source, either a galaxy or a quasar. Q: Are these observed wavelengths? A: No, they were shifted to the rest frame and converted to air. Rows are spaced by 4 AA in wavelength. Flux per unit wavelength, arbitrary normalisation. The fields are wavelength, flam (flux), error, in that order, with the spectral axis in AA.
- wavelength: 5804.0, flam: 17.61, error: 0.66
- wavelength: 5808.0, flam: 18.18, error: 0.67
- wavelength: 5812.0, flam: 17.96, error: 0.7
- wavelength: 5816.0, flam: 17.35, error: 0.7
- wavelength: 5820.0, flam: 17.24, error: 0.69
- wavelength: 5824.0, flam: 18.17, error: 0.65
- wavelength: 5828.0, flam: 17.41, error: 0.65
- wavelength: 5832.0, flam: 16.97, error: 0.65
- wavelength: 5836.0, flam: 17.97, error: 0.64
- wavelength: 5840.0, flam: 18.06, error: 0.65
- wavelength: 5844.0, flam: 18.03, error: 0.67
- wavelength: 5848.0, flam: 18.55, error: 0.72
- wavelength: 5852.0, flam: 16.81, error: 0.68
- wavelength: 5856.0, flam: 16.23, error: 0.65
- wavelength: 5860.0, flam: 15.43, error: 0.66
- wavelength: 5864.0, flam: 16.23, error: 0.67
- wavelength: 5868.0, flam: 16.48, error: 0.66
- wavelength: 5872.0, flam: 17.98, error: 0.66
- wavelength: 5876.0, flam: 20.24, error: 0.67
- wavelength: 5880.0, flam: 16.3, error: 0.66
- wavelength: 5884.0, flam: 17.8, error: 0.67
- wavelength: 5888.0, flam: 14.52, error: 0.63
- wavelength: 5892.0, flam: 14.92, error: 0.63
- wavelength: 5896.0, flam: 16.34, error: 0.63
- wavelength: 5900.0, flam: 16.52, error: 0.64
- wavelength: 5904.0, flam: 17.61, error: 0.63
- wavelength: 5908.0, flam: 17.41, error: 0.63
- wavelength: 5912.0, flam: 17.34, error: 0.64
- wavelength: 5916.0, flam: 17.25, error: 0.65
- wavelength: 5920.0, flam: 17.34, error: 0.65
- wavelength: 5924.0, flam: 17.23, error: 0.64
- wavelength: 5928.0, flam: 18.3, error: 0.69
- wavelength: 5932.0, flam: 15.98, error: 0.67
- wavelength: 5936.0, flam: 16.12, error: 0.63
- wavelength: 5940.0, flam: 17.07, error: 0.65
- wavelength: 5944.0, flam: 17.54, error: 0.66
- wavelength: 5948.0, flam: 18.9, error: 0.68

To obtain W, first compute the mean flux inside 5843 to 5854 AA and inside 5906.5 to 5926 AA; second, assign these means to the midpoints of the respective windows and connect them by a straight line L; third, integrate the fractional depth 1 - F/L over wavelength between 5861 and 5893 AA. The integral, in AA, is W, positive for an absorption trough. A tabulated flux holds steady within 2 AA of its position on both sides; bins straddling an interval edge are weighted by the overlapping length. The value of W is 1.4 AA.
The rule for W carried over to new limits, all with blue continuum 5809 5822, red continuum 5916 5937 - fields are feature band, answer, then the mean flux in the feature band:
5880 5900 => 1.43 AA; 16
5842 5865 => 0.64 AA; 16.9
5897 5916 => -0.03 AA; 17.2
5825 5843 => -0.18 AA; 17.7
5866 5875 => -0.13 AA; 17.6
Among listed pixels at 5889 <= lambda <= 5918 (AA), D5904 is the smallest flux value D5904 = 14.92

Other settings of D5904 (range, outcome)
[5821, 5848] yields 16.97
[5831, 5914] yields 14.52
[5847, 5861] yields 15.43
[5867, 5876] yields 16.48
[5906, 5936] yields 15.98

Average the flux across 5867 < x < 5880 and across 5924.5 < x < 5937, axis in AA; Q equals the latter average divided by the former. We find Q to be 0.9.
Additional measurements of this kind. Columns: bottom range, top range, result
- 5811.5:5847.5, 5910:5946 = 0.97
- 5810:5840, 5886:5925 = 0.94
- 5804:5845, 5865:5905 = 0.95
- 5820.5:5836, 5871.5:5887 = 1.02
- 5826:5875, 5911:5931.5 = 1.01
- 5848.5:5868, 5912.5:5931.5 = 1.06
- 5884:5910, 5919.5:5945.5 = 1.04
